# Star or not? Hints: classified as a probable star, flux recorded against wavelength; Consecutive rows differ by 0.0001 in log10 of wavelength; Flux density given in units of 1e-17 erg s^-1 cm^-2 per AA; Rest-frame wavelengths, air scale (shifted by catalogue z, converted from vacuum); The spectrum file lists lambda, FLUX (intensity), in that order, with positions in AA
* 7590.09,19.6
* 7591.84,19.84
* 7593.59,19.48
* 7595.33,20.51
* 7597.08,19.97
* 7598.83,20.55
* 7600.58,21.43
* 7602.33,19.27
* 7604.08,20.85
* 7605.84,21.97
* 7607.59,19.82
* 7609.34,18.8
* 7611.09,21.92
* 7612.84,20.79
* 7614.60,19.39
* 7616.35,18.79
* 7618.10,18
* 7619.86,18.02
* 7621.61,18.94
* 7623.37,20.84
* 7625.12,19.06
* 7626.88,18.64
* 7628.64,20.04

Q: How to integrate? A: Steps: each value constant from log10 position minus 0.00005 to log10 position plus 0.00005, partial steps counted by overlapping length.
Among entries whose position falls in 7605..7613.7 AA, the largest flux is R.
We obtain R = 21.97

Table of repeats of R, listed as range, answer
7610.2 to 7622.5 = 21.92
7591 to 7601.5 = 21.43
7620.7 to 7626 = 20.84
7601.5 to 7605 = 20.85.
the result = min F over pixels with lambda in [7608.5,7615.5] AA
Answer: 18.8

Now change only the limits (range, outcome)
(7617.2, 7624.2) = 18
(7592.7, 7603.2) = 19.27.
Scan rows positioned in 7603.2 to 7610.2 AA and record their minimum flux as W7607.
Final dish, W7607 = 18.8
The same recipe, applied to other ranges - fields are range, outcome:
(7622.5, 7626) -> 19.06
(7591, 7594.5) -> 19.48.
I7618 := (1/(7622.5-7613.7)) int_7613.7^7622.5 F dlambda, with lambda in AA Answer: 18.6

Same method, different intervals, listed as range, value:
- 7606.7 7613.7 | 20.4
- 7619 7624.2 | 19.3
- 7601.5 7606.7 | 20.7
